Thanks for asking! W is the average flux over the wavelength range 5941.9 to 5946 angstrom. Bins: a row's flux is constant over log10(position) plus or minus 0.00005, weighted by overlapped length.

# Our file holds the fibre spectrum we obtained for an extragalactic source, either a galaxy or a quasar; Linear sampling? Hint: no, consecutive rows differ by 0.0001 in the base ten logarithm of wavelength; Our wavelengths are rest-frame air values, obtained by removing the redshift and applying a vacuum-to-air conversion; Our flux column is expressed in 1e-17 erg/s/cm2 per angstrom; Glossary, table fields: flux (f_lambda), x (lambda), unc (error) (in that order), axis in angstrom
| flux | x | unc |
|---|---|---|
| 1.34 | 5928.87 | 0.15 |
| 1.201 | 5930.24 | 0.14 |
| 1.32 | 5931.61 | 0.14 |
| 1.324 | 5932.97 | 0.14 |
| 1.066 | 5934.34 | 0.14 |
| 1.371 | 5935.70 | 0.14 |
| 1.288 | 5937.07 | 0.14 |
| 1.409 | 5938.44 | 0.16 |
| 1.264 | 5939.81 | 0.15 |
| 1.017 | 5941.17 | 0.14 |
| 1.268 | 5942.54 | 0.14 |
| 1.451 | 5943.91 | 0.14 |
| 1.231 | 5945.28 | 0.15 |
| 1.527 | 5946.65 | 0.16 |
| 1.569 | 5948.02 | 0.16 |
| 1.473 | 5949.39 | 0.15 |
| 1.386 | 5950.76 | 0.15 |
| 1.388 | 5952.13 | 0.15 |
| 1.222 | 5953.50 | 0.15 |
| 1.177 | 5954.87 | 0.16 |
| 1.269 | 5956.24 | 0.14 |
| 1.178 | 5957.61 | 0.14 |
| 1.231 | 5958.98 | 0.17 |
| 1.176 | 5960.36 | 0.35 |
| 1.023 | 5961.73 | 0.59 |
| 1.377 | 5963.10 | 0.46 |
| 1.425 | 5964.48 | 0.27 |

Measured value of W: 1.32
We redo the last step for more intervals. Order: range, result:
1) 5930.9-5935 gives 1.24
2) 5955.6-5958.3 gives 1.22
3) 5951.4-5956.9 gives 1.27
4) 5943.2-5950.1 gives 1.45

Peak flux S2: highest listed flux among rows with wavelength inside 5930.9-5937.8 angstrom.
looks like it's 1.371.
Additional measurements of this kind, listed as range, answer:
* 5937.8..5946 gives 1.451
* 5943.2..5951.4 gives 1.569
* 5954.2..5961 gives 1.269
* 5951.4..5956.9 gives 1.388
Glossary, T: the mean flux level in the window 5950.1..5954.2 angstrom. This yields 1.33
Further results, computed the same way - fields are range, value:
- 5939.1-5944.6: 1.25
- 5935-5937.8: 1.33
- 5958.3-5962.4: 1.14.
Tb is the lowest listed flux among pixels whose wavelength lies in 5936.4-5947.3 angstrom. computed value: 1.017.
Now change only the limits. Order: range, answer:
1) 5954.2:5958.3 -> 1.177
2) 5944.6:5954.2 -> 1.222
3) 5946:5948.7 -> 1.527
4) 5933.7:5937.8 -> 1.066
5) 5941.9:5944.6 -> 1.268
